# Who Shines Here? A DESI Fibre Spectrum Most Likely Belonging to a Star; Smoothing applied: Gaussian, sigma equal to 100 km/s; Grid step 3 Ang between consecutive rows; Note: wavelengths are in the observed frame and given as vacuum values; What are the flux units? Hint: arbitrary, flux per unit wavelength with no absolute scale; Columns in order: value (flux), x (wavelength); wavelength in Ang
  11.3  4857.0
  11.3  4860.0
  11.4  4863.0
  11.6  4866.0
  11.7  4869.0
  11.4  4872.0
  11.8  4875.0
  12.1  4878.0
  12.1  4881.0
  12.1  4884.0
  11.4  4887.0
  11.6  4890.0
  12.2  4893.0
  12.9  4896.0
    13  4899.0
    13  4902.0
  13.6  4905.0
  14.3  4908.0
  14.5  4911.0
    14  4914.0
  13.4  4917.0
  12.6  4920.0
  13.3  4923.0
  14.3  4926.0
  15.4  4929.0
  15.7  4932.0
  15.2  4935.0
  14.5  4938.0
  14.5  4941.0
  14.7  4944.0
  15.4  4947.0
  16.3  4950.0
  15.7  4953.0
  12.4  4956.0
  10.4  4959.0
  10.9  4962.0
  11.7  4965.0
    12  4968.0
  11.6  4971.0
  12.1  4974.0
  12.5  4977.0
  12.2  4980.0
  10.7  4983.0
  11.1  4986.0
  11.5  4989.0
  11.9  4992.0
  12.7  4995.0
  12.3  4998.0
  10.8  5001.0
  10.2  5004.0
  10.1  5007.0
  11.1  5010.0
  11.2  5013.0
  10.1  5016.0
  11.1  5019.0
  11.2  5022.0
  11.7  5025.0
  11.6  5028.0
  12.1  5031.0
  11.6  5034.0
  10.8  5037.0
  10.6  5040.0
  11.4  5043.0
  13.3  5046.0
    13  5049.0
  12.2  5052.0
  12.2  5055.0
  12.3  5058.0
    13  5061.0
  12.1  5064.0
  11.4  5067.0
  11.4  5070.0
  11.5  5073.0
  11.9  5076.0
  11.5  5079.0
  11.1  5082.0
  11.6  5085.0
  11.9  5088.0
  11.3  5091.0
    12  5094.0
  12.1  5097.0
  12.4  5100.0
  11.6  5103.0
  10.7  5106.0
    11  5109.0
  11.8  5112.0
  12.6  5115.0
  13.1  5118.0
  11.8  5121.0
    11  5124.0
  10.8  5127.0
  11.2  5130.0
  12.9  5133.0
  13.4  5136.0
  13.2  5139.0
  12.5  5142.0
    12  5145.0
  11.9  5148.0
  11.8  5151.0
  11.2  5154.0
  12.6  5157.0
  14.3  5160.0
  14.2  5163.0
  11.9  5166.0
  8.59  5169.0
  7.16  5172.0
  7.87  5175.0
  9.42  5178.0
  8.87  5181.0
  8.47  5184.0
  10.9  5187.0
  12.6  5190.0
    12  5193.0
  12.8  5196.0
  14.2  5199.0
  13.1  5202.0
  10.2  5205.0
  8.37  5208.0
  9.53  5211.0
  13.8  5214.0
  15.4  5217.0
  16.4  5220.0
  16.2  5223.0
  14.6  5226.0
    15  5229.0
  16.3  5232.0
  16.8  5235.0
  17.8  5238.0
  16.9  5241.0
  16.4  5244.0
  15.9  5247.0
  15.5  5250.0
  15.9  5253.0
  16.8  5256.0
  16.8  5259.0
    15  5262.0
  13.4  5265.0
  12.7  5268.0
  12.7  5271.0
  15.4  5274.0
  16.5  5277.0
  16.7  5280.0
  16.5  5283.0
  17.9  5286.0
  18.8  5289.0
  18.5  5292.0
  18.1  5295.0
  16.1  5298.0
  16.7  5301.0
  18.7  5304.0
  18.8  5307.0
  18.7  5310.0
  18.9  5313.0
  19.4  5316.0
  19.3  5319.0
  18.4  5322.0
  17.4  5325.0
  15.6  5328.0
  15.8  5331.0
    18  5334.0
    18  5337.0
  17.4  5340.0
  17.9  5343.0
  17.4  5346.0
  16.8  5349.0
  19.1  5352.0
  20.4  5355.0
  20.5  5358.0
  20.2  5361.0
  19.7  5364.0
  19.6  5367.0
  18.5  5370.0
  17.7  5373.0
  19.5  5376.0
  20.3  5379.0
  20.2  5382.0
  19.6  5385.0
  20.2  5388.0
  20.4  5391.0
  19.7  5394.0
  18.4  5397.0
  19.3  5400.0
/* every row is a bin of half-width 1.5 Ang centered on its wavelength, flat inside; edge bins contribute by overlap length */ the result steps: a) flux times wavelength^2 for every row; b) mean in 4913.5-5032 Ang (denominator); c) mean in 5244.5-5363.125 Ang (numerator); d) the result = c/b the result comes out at 1.57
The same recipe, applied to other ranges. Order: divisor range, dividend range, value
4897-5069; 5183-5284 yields 1.27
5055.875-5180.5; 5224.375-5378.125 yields 1.60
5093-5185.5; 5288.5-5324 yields 1.71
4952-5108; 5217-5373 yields 1.63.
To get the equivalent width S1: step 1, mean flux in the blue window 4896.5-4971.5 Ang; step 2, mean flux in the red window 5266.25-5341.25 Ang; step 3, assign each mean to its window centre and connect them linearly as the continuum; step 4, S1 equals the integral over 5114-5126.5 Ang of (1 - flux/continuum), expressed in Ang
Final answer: 2.8 Ang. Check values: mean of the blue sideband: 13.7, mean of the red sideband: 17.2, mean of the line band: 12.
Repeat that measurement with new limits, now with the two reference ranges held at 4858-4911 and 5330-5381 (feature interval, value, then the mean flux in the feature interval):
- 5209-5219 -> 2.33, 12.9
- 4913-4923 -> -0.45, 13.3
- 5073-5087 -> 3.18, 11.5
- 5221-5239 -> 0.95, 16.1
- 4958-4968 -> 1.62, 11.2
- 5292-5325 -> -0.43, 18.3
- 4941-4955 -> -2.32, 15.3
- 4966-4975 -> 1.04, 11.9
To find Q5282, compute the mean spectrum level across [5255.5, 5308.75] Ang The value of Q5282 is 16.5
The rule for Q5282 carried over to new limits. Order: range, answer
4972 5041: 11.4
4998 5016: 10.8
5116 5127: 11.8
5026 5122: 11.8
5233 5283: 15.7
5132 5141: 13.1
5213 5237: 15.6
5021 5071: 11.9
